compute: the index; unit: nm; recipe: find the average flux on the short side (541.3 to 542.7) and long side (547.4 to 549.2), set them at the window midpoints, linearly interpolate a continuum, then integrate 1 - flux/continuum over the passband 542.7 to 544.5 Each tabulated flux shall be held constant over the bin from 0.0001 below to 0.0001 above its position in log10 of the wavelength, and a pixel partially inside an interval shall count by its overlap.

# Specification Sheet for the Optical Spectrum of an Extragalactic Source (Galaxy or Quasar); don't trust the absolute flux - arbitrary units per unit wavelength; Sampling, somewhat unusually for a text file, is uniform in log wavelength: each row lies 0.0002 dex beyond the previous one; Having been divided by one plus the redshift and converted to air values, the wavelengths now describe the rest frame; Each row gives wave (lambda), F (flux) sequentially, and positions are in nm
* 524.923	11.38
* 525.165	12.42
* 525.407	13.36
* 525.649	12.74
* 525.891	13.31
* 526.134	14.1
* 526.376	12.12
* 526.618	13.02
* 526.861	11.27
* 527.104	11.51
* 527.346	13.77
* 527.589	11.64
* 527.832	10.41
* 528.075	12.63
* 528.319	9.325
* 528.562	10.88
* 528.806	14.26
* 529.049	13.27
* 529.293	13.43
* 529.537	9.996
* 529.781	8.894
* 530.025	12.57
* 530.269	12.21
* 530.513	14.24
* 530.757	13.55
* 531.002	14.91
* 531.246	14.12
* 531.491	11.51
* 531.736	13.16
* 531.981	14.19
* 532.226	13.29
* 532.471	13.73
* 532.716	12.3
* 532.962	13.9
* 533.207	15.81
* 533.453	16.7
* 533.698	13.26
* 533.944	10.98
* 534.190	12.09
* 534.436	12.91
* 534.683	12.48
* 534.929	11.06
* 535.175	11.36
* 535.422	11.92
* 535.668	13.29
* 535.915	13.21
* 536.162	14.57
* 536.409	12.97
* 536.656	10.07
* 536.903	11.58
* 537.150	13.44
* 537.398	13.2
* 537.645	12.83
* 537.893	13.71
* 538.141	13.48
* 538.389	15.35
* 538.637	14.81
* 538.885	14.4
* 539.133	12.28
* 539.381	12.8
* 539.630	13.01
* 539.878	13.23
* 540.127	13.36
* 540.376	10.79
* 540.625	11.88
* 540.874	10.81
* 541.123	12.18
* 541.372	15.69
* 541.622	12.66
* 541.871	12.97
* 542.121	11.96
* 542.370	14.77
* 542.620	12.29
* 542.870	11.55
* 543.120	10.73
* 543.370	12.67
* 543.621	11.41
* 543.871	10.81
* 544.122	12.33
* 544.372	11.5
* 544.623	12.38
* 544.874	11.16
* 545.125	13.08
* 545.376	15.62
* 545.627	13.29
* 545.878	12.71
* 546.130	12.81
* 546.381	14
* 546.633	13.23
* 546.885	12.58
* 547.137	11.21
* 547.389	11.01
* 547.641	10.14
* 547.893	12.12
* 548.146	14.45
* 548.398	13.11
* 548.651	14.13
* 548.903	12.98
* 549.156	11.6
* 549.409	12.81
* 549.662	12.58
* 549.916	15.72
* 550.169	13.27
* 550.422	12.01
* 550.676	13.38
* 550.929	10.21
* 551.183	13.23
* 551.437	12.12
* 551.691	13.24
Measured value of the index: 0.21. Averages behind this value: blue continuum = 13.3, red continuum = 12.6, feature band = 11.6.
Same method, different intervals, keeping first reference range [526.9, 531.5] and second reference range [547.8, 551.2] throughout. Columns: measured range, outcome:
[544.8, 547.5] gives 0.00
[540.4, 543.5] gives 0.06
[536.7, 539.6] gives -0.17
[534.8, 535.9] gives 0.04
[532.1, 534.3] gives -0.21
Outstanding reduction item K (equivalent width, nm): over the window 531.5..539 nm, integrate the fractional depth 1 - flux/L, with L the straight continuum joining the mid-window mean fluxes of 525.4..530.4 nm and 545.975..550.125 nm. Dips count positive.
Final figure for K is -0.50 nm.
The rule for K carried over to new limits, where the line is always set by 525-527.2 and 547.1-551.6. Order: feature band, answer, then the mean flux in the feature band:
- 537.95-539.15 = -0.151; 14.2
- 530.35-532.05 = -0.134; 13.6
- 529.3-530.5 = 0.111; 11.5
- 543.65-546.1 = 0.018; 12.5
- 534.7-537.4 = 0.048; 12.4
